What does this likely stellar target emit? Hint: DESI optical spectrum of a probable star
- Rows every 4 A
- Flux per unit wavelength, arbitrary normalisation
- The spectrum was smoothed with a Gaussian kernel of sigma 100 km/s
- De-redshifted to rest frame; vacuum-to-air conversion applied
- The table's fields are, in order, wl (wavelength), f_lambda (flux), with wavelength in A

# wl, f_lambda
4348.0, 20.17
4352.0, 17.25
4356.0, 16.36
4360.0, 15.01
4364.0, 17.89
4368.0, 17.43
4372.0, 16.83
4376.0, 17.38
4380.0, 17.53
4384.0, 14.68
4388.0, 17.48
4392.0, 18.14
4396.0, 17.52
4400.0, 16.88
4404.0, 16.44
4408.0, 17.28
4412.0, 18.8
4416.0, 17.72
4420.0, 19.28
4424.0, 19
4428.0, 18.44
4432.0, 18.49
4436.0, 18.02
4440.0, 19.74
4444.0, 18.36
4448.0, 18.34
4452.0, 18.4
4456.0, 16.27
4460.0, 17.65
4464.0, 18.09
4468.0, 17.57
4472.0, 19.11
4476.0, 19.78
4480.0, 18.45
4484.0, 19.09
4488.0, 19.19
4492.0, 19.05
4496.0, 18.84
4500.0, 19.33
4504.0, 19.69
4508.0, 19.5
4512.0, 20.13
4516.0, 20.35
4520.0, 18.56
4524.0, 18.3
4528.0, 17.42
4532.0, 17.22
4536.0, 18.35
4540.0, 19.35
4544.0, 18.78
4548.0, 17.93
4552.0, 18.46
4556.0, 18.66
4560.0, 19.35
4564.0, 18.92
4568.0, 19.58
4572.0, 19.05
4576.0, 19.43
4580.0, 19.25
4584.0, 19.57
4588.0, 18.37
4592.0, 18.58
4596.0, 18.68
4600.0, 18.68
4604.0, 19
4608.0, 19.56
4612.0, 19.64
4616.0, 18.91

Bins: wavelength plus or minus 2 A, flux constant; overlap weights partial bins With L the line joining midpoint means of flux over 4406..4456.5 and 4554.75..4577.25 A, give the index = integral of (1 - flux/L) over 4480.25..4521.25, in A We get -1.22 A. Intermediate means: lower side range 18.4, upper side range 19.2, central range 19.3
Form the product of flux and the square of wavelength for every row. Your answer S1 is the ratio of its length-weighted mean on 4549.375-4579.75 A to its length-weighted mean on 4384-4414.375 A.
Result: 1.2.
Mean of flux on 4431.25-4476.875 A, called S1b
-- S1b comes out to 18.3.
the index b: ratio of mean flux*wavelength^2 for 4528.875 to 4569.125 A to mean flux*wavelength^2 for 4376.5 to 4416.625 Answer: 1.16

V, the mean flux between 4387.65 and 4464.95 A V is 18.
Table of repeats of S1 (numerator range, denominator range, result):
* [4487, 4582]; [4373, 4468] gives 1.12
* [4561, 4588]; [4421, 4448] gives 1.10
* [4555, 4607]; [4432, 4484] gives 1.09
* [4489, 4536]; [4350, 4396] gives 1.19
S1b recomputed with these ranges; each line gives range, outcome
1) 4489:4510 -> 19.3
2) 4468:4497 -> 19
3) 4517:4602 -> 18.7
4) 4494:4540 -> 18.9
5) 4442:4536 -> 18.6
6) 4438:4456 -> 18.4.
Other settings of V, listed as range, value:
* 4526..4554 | 18.2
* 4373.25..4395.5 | 17.1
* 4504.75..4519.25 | 19.8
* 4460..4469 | 17.8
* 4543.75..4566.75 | 18.7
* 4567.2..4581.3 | 19.3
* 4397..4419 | 17.5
